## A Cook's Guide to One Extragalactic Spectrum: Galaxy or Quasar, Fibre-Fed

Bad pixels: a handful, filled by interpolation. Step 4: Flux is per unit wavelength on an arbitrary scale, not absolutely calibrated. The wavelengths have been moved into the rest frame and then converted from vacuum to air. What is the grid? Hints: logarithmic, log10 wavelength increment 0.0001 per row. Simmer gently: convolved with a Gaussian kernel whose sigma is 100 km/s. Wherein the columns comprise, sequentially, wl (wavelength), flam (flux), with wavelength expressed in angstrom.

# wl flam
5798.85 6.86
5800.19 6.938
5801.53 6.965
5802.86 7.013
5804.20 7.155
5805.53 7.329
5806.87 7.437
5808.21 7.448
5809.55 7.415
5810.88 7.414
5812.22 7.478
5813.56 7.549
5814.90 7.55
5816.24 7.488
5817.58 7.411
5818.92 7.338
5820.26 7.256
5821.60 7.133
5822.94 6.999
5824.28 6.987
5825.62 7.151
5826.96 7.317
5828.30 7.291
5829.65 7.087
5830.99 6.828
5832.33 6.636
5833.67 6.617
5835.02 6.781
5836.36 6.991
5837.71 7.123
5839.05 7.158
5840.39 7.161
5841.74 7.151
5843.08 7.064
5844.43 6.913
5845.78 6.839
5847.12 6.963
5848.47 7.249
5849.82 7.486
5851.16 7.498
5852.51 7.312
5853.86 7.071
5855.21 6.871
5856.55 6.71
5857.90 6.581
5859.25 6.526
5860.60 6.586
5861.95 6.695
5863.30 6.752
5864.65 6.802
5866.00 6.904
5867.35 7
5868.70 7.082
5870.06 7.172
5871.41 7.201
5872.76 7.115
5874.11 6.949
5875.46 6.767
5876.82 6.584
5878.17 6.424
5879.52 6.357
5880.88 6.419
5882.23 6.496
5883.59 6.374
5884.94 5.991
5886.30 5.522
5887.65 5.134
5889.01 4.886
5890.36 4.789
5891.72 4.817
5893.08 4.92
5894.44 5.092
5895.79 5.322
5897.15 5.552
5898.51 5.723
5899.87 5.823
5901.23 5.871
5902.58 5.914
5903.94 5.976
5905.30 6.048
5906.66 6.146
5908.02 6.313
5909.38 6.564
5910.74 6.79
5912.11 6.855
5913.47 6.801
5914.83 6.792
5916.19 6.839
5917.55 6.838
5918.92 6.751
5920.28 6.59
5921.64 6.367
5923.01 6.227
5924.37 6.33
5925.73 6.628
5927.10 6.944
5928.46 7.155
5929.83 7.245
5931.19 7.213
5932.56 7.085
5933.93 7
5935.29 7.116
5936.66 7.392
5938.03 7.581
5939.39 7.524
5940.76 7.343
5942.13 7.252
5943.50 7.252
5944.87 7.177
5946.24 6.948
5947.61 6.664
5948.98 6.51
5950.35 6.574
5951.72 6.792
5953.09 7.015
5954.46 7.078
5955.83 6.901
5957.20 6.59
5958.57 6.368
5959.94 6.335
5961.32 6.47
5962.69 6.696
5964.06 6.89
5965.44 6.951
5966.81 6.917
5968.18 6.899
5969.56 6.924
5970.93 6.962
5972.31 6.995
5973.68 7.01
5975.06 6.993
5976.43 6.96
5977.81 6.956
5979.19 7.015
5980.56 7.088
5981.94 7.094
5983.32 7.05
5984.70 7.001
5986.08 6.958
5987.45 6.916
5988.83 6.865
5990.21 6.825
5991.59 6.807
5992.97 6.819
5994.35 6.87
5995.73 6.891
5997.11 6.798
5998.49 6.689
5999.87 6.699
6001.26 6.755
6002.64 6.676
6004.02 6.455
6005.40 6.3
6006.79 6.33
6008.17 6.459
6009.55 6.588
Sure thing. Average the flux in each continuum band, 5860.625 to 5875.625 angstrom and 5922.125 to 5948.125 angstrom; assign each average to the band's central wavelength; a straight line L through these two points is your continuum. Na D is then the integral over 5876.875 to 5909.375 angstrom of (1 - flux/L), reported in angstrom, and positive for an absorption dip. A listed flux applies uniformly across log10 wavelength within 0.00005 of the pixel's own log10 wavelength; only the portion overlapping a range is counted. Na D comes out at 5.65 angstrom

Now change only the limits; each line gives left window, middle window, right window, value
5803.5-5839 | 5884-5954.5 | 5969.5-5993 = 6.1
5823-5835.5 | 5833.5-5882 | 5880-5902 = -4.7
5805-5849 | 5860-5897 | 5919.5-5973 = 4.4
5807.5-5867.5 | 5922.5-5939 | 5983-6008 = -0.3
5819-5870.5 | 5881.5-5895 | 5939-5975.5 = 3.0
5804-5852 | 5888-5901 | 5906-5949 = 3.3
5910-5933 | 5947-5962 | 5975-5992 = 0.5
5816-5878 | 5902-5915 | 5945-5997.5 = 1.0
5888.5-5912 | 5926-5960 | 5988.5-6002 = -4.5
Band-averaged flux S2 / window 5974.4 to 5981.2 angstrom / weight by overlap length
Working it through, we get 7.01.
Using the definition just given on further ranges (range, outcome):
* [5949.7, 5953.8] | 6.8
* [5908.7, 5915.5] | 6.76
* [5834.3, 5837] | 6.87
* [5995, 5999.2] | 6.8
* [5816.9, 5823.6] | 7.23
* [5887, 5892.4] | 4.9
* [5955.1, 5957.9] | 6.76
